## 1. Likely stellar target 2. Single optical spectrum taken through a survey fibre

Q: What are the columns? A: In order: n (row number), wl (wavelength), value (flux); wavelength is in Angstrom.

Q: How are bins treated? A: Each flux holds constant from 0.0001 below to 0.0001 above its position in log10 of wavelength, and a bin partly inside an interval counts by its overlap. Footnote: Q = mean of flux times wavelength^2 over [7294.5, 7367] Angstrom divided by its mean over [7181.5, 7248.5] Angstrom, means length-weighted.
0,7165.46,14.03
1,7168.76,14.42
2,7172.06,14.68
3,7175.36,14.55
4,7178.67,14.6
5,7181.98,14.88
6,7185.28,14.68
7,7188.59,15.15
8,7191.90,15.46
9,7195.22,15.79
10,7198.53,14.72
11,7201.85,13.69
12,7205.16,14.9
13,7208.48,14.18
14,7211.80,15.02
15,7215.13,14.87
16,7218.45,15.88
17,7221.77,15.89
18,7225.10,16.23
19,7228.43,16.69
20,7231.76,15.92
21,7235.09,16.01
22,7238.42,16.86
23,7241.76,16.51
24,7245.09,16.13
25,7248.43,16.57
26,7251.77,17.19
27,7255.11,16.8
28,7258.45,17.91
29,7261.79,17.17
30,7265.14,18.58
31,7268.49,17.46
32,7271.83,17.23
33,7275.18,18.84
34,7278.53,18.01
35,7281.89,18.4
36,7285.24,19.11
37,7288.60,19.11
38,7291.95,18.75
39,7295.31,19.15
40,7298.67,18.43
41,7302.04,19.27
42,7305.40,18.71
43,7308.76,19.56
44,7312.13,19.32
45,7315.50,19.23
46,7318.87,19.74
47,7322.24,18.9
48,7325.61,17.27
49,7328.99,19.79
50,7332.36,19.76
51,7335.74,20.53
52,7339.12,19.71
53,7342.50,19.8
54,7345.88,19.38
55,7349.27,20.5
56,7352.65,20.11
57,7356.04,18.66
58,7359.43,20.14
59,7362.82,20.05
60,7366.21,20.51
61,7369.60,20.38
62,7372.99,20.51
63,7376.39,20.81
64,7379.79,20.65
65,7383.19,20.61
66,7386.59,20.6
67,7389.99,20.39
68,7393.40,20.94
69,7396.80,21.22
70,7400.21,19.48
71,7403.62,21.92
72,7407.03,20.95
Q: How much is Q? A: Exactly 1.30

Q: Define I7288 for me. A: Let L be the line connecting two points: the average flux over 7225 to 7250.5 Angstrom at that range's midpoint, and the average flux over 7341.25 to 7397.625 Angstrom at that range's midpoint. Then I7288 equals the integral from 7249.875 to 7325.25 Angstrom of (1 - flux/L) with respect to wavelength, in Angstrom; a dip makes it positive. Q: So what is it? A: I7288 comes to -2.5 Angstrom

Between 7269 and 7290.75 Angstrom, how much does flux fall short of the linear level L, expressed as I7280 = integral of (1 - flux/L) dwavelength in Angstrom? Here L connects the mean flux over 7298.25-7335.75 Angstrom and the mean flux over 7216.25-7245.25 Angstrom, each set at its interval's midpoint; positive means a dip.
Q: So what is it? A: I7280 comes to -0.6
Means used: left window 16.2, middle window 18.4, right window 19.2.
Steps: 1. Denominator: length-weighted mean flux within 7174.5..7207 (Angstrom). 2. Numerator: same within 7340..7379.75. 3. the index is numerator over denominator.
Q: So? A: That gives 1.35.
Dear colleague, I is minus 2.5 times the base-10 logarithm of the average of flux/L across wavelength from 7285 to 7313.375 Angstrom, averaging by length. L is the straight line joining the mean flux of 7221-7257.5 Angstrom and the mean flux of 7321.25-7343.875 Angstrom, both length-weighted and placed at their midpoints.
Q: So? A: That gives -0.04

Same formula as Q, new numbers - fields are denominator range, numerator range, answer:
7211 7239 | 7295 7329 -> 1.22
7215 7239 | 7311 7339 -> 1.24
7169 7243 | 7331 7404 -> 1.38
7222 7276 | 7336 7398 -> 1.24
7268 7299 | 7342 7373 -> 1.10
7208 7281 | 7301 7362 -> 1.19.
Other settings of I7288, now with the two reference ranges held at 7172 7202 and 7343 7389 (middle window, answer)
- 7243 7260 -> -0.1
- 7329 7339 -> -0.4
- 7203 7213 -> 0.6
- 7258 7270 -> -0.4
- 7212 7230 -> 0.1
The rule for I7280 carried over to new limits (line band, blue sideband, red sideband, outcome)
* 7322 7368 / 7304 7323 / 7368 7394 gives 0.5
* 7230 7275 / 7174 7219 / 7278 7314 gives 0.4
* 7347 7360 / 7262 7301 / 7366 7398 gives 0.1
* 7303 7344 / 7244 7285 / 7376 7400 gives -0.6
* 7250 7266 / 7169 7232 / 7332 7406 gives -0.5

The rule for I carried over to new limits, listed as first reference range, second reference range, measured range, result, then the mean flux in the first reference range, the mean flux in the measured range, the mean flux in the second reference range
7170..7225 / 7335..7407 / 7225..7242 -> -0.02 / 15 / 16.4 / 20.3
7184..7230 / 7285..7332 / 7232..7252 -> 0.01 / 15.2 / 16.5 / 19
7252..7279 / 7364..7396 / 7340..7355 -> 0.00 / 17.7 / 19.9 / 20.6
